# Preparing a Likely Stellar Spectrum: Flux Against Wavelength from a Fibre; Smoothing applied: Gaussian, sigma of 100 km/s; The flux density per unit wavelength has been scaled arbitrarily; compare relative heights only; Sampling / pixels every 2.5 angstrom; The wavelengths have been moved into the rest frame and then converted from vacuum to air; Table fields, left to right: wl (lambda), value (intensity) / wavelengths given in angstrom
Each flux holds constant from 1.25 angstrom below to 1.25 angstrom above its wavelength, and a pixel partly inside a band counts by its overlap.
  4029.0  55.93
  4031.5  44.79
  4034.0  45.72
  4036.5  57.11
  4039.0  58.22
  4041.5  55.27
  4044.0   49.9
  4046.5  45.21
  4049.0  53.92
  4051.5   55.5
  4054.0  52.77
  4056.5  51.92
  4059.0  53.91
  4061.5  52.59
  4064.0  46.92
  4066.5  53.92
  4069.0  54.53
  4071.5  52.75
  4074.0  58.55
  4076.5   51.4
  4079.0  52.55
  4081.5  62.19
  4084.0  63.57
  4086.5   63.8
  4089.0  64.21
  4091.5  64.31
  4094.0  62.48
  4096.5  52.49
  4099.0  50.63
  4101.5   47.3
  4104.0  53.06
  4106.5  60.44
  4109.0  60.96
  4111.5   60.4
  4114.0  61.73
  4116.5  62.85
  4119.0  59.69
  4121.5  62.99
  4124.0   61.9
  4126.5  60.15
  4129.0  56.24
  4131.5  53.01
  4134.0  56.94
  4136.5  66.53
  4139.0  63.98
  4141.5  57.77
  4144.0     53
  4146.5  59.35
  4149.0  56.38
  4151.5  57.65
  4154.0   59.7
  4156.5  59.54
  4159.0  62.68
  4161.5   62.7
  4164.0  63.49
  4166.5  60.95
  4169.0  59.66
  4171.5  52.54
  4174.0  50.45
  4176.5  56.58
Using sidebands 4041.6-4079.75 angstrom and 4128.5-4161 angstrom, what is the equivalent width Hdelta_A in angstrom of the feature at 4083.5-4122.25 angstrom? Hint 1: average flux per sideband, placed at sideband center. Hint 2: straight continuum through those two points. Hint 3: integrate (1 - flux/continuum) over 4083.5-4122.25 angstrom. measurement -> -2.5 angstrom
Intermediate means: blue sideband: 52.5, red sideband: 58.8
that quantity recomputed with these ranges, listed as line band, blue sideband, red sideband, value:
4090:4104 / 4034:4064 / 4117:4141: 0.43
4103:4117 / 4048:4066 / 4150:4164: -0.74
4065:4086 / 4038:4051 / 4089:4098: 0.38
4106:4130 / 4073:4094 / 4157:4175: -0.42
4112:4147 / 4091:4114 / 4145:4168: -0.73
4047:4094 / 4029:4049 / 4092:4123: -1.32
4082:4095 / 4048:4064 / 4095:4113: -2.18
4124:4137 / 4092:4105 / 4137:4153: -0.33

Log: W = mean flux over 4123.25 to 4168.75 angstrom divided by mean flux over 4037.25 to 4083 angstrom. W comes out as 1.11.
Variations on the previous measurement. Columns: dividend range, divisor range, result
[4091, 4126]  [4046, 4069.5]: 1.12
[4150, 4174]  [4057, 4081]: 1.11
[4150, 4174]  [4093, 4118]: 1.04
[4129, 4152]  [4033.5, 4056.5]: 1.10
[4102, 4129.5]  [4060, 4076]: 1.13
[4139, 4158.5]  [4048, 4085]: 1.07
